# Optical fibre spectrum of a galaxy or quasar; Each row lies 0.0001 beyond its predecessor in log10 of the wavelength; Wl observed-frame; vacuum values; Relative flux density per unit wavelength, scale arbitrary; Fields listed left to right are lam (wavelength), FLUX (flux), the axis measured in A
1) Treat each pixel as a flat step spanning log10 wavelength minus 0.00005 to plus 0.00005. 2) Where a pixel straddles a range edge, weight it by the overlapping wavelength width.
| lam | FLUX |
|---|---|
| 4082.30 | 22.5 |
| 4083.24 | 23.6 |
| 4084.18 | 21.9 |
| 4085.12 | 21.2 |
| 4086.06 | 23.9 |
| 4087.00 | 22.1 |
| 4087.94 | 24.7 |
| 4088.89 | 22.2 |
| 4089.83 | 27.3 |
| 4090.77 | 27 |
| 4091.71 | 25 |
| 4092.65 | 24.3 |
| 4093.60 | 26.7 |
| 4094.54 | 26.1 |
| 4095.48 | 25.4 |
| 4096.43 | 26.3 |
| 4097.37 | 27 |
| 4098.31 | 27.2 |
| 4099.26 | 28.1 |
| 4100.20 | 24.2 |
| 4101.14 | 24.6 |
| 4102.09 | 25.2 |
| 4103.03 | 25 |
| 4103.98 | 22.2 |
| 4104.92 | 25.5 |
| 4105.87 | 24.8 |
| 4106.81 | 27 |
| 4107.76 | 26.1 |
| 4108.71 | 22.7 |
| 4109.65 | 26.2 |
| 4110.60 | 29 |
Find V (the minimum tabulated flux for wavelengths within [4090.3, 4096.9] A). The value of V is 24.3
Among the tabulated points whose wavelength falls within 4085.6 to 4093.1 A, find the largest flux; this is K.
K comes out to 27.3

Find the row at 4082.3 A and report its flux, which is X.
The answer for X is 22.5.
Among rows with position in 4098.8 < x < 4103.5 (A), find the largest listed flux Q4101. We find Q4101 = 28.1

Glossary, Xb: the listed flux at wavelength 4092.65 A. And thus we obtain 24.3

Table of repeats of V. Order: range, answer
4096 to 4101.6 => 24.2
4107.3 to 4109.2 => 22.7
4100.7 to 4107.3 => 22.2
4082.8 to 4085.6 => 21.2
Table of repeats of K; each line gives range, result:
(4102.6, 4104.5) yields 25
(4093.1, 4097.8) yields 27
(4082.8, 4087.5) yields 23.9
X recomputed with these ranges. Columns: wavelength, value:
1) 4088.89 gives 22.2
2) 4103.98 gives 22.2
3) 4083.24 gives 23.6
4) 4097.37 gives 27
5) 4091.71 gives 25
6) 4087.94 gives 24.7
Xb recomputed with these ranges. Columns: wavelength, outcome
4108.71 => 22.7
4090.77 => 27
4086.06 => 23.9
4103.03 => 25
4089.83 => 27.3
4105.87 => 24.8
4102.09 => 25.2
